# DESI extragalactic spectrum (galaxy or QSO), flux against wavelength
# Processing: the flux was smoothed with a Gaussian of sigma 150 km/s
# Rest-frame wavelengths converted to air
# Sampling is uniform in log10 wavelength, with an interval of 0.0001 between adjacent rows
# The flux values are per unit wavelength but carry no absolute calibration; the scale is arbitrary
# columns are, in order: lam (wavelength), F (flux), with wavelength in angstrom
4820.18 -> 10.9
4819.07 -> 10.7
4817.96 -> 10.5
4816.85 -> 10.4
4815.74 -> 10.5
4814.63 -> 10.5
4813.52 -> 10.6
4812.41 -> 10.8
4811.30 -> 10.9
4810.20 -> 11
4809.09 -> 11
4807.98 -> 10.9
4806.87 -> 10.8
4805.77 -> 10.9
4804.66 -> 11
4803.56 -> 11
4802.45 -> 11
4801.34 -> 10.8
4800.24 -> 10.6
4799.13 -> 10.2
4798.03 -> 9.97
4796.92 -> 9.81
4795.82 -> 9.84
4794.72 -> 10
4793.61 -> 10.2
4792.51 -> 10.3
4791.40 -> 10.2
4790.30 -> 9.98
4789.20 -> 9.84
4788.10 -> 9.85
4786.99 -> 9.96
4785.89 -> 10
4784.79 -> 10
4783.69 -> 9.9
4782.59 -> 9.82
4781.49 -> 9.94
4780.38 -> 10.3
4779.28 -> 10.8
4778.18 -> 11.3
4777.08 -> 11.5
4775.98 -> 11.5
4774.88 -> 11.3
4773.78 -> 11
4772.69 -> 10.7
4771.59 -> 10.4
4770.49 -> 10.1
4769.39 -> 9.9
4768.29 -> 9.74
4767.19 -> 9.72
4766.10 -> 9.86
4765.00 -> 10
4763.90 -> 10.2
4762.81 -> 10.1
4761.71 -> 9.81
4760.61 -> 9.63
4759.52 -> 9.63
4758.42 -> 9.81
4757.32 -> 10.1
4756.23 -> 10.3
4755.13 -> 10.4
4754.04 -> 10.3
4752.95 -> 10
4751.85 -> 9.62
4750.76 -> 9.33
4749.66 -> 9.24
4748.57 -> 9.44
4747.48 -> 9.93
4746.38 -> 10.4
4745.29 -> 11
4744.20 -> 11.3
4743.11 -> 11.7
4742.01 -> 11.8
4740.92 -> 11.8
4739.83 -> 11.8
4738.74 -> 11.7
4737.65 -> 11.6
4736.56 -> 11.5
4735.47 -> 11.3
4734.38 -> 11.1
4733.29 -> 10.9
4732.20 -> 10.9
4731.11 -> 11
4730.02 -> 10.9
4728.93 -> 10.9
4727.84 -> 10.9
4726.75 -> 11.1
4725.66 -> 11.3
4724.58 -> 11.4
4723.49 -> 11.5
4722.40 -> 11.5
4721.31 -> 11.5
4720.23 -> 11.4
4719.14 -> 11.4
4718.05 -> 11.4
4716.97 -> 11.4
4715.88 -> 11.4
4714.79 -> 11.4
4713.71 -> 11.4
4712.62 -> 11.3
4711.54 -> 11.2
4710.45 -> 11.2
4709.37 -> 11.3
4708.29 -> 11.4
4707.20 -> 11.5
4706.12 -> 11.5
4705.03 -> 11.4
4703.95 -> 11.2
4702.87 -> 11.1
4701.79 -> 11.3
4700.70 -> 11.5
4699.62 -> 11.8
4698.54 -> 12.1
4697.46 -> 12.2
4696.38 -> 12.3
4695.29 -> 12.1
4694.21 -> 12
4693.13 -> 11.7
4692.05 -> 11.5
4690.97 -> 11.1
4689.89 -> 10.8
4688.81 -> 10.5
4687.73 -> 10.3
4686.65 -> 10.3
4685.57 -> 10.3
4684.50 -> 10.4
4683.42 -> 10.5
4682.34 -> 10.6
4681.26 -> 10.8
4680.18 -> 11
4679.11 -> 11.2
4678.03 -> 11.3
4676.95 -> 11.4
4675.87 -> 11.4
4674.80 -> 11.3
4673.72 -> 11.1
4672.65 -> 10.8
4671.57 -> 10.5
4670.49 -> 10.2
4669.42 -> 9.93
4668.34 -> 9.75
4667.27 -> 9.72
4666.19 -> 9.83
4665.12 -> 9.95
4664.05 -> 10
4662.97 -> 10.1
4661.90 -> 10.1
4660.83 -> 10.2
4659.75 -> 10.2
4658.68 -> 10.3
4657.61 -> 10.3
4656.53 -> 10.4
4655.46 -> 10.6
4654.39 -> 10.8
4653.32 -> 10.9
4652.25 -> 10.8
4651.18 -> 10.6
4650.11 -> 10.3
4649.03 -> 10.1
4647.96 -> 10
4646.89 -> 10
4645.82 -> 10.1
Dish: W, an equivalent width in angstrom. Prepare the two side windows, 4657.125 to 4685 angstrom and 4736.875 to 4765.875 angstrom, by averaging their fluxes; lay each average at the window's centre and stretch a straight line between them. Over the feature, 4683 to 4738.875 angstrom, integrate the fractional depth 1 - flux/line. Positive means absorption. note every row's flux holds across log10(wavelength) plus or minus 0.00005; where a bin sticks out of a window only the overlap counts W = -4.4 angstrom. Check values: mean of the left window 10.5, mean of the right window 10.4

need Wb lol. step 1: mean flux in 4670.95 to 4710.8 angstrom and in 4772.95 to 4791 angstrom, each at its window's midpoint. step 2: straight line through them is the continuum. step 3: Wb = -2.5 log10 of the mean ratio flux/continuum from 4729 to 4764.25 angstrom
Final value 0.016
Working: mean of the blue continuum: 11.2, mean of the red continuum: 10.4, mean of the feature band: 10.6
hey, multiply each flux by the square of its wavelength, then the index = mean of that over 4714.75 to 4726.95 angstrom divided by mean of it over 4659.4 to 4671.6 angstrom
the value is 1.16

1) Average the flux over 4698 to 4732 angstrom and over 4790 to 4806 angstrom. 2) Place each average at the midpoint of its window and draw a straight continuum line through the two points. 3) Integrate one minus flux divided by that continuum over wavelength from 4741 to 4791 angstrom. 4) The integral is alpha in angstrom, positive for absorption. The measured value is 2.2 angstrom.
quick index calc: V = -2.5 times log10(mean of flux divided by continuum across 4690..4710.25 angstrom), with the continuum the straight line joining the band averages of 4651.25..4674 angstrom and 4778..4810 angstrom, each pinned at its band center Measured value -0.13 mag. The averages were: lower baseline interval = 10.3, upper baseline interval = 10.3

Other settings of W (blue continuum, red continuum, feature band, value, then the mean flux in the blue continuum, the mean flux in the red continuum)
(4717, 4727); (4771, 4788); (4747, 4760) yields 1.3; 11.4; 10.5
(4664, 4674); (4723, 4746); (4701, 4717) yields -0.7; 10.2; 11.3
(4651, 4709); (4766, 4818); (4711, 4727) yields -1.0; 10.9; 10.4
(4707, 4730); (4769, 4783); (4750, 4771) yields 1.8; 11.3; 10.7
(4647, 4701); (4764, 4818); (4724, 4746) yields -1.5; 10.7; 10.4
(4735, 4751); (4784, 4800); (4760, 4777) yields 0.3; 11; 10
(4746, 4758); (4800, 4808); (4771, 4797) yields 0.4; 9.9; 10.9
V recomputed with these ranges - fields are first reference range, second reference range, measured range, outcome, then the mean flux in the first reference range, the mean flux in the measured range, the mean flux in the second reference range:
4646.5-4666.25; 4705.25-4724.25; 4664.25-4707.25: -0.01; 10.3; 11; 11.4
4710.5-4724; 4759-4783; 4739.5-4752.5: 0.02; 11.4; 10.6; 10.3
